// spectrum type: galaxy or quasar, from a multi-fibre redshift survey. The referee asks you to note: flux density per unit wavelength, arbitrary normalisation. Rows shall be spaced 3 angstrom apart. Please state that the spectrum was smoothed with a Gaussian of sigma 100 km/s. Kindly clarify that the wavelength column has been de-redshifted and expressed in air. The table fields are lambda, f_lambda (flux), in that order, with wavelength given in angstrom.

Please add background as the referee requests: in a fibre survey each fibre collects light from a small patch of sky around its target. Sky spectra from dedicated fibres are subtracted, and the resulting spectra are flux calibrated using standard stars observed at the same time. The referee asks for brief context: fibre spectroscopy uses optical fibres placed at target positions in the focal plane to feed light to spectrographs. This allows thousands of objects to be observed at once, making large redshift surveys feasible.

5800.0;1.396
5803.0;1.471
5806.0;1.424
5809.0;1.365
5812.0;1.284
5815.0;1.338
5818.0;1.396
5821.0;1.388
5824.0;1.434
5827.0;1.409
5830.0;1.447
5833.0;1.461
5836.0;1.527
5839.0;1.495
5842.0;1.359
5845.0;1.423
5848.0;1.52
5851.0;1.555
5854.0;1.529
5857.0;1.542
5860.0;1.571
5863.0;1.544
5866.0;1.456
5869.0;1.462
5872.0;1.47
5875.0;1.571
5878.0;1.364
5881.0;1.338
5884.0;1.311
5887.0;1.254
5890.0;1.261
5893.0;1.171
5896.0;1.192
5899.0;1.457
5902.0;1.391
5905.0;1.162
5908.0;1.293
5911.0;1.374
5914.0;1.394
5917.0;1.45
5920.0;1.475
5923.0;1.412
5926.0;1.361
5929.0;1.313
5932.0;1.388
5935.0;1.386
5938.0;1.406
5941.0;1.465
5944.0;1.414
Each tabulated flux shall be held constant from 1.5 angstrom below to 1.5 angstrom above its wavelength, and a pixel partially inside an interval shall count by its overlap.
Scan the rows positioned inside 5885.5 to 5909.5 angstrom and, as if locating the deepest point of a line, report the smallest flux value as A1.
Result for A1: 1.162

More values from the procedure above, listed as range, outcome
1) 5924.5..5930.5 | 1.313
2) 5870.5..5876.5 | 1.47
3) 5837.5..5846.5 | 1.359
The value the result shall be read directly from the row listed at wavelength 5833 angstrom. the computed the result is 1.461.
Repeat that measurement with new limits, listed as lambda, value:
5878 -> 1.364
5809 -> 1.365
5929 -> 1.313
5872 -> 1.47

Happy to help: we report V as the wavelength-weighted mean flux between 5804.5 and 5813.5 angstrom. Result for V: 1.36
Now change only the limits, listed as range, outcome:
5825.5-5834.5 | 1.44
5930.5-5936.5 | 1.39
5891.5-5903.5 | 1.3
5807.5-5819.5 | 1.35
